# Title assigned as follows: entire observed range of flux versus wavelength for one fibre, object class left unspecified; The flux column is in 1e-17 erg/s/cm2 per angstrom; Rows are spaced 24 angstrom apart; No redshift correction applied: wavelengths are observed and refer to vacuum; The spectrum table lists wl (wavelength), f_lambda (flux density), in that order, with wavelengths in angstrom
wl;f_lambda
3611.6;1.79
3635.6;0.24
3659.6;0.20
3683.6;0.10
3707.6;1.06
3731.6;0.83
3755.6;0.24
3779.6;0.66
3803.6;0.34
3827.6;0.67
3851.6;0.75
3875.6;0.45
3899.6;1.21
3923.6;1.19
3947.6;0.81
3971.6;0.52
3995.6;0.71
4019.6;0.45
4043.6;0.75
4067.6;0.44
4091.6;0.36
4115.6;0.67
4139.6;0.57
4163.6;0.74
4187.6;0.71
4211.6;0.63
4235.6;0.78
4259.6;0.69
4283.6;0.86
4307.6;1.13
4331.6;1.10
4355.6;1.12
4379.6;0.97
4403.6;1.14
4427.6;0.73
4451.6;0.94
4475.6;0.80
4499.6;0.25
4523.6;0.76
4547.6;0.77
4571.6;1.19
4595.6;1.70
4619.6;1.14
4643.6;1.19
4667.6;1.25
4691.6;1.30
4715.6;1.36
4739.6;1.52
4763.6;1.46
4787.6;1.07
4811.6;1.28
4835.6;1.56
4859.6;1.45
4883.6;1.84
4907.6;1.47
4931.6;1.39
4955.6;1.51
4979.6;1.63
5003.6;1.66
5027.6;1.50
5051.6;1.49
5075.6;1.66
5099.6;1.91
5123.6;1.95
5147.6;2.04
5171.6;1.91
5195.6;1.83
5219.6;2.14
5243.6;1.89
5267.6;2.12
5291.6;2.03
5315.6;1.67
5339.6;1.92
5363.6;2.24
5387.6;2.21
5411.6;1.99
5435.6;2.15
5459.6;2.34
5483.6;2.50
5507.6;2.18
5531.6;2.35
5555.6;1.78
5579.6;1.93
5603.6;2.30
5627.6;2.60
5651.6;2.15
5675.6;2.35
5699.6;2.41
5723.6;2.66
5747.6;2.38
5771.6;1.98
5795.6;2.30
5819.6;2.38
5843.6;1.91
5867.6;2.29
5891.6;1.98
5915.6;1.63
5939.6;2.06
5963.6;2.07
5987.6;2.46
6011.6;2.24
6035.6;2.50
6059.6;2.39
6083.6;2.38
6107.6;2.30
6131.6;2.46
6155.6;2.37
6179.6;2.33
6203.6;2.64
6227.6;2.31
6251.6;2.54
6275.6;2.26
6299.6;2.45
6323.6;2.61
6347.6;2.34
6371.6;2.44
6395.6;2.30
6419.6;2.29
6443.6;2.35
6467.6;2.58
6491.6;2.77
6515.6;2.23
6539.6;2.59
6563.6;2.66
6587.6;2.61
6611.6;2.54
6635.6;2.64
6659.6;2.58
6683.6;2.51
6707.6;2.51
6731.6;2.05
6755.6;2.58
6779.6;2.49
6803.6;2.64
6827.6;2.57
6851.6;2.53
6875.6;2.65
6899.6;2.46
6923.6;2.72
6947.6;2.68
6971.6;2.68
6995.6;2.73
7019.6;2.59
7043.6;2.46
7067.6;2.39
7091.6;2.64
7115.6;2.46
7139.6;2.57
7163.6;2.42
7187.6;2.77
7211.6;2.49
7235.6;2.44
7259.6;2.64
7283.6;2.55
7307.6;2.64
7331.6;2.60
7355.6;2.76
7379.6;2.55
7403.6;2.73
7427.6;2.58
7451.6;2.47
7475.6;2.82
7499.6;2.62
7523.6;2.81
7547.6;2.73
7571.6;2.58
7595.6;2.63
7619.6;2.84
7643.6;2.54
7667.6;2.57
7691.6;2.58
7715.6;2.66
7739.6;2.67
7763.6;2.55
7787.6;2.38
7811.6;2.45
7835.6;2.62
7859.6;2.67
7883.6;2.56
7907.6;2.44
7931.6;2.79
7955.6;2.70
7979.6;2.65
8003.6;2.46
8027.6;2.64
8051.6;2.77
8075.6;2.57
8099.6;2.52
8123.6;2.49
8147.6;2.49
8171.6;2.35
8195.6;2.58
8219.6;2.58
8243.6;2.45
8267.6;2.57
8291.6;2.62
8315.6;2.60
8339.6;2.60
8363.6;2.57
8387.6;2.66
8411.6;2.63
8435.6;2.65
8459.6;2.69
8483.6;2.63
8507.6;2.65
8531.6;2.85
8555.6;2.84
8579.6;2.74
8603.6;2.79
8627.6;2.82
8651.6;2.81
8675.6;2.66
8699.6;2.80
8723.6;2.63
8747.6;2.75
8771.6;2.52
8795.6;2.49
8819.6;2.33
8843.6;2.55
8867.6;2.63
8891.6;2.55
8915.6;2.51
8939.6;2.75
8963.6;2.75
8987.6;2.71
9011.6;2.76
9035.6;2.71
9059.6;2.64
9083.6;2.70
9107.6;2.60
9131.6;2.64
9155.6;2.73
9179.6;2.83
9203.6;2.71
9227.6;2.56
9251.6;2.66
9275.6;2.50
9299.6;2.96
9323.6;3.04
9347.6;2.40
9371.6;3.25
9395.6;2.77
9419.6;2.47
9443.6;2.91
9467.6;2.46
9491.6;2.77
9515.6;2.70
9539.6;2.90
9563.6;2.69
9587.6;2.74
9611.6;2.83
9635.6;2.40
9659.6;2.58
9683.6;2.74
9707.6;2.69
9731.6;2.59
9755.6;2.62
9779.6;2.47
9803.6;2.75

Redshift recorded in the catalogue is 0.14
